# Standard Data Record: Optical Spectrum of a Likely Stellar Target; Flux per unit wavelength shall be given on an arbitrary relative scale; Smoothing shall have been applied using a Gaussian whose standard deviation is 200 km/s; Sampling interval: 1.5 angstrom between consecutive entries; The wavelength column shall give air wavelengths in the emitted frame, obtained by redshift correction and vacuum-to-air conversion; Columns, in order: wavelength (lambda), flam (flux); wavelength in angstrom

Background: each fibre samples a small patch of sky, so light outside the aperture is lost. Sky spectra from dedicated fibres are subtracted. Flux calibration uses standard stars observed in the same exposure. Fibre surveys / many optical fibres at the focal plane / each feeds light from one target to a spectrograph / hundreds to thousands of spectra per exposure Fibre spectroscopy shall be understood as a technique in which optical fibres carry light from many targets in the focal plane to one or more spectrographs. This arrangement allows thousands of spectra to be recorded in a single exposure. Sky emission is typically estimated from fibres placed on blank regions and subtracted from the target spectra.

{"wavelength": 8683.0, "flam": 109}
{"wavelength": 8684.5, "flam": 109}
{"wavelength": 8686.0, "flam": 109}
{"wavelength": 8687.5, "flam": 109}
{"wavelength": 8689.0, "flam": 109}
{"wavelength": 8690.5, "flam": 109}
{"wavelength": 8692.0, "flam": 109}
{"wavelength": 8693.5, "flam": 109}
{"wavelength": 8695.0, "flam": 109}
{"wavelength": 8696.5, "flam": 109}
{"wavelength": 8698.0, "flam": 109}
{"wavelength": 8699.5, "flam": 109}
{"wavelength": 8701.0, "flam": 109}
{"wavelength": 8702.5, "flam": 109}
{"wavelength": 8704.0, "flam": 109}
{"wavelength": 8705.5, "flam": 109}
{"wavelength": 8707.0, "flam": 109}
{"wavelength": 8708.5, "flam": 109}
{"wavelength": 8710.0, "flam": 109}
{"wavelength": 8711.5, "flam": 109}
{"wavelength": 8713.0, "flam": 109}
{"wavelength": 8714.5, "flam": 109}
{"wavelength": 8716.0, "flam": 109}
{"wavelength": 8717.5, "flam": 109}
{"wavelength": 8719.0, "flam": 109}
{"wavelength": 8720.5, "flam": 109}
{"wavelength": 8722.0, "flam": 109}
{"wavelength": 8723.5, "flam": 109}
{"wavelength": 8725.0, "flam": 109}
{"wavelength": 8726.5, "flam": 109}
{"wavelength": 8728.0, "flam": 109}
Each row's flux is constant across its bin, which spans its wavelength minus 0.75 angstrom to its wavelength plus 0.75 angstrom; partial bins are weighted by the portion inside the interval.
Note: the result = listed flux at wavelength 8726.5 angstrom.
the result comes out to 109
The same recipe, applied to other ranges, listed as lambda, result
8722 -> 109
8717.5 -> 109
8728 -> 109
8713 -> 109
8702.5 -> 109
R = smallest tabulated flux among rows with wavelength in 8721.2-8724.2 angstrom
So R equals 109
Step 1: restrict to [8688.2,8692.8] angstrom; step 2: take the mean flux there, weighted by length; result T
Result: 109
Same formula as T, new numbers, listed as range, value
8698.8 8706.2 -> 109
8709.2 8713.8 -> 109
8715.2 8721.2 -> 109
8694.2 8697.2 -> 109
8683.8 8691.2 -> 109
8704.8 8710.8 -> 109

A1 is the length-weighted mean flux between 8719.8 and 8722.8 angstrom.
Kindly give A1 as 109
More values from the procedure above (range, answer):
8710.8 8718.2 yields 109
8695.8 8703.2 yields 109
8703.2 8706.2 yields 109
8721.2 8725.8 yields 109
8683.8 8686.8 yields 109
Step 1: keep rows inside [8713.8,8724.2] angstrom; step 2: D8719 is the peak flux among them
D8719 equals 109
